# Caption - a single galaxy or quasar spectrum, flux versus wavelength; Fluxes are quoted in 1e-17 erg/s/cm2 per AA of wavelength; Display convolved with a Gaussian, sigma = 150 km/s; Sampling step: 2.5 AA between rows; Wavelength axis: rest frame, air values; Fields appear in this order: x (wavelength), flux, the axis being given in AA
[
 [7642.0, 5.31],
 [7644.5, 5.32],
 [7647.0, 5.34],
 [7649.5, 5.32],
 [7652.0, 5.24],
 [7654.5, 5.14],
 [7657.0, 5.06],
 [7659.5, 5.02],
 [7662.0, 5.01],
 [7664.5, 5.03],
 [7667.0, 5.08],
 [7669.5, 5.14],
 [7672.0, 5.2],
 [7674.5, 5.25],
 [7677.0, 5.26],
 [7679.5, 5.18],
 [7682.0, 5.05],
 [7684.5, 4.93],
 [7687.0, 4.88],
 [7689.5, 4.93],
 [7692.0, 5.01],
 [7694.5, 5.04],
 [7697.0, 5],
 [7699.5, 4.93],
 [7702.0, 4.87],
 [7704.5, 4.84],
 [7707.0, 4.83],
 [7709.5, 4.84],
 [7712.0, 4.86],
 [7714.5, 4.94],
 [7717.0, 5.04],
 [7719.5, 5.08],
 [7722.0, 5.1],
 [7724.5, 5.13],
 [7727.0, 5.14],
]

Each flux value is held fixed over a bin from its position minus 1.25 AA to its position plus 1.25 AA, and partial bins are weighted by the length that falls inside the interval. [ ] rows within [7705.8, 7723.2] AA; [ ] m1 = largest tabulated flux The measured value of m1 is 5.1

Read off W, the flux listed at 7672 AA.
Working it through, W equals 5.2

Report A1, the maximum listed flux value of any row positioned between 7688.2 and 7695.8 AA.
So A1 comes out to 5.04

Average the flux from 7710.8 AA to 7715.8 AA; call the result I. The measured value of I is 4.9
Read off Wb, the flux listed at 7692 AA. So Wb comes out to 5.01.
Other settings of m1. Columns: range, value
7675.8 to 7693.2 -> 5.26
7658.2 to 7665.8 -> 5.03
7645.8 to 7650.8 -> 5.34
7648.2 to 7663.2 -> 5.32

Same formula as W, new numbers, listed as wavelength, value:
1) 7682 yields 5.05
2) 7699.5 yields 4.93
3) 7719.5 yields 5.08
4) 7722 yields 5.1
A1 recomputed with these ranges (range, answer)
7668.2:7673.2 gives 5.2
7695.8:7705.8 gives 5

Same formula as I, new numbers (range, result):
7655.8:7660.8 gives 5.04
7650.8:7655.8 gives 5.19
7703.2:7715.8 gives 4.86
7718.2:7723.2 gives 5.09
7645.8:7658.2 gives 5.22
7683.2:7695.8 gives 4.96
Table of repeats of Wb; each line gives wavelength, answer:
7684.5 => 4.93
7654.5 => 5.14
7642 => 5.31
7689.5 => 4.93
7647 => 5.34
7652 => 5.24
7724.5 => 5.13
